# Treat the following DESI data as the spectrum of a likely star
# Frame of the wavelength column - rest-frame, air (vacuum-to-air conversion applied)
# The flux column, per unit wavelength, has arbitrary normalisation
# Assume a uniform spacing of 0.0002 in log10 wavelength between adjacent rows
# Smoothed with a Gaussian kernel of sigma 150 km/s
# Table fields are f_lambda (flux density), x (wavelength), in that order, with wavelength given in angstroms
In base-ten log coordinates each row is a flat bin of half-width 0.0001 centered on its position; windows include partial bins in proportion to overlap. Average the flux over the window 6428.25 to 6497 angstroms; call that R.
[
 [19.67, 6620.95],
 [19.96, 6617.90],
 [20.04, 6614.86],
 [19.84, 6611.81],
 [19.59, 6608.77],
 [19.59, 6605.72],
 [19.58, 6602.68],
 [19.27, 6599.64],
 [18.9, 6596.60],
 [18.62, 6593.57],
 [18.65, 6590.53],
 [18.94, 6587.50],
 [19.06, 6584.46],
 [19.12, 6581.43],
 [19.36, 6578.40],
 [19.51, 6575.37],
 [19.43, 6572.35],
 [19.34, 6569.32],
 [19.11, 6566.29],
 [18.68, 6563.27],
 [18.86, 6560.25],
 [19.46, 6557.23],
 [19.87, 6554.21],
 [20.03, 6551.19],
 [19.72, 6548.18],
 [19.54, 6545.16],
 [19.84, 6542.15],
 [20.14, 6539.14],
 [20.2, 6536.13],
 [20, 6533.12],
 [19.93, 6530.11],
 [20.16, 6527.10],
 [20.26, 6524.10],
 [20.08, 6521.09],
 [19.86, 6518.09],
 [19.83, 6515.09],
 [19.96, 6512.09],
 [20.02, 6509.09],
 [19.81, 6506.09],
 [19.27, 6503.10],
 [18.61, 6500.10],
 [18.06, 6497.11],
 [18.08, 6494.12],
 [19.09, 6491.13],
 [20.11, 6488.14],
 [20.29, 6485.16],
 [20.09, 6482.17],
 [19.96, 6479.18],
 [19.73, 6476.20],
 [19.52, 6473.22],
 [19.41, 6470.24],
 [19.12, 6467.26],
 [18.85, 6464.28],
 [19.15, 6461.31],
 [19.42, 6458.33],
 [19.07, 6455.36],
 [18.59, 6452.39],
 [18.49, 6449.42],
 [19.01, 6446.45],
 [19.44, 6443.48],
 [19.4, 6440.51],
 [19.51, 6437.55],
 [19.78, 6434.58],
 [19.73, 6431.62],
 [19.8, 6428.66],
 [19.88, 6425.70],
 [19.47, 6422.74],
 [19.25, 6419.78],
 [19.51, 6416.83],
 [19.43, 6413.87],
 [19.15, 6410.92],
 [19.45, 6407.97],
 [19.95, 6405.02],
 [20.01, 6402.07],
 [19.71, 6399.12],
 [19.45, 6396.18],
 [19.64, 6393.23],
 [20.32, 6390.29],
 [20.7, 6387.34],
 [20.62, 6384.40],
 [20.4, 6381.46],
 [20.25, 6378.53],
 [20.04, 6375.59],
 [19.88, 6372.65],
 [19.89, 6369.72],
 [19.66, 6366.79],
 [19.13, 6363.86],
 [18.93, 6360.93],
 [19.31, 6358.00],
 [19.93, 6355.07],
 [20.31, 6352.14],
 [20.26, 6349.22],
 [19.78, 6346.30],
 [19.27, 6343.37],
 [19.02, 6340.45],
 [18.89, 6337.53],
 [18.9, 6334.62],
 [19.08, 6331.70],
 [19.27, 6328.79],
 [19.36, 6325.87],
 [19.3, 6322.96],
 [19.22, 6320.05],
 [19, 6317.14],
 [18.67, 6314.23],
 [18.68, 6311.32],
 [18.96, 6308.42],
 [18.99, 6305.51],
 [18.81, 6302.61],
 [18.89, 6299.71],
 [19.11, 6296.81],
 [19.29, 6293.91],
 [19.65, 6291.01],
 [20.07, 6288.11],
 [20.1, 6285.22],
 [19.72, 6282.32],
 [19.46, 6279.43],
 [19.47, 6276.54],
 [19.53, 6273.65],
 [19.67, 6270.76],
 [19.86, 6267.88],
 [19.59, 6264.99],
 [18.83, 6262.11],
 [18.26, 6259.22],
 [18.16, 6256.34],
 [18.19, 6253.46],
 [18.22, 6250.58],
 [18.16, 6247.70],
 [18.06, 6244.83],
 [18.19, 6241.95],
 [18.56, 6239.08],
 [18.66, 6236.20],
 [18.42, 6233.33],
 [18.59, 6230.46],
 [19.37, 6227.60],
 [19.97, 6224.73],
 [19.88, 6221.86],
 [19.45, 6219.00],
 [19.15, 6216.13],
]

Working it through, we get 19.3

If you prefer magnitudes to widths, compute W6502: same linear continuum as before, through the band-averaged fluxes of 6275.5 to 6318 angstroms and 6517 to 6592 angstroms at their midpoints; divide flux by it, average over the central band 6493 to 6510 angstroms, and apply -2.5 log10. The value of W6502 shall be 0.03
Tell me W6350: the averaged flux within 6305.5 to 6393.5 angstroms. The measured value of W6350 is 19.5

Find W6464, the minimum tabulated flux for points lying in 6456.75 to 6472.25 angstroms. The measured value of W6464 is 18.85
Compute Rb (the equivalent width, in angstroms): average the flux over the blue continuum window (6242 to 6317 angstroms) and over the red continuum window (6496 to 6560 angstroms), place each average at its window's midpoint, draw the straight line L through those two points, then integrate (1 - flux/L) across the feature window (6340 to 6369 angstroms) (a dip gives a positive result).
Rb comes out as -0.5 angstroms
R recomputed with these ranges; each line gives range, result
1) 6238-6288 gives 19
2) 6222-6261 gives 18.6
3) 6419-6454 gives 19.4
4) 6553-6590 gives 19.2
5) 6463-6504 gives 19.3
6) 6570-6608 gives 19.2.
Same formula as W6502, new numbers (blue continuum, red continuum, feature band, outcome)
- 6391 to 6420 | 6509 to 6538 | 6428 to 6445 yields 0.01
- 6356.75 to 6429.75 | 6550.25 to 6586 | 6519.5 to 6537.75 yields -0.04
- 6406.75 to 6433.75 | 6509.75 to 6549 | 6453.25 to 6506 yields 0.03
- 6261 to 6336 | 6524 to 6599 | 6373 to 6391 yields -0.06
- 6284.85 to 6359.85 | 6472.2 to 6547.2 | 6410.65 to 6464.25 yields 0.01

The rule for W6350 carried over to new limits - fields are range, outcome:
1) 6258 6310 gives 19.4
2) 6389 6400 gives 19.8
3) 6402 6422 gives 19.5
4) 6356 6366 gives 19.2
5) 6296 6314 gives 18.9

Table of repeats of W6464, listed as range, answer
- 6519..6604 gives 18.62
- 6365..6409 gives 19.45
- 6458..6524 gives 18.06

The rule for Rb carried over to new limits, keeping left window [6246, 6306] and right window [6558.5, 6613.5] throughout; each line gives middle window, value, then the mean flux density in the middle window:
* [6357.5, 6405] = -1.79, 19.9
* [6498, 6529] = -0.92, 19.8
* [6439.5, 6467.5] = 0.19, 19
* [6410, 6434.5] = -0.49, 19.6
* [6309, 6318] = 0.17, 18.8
